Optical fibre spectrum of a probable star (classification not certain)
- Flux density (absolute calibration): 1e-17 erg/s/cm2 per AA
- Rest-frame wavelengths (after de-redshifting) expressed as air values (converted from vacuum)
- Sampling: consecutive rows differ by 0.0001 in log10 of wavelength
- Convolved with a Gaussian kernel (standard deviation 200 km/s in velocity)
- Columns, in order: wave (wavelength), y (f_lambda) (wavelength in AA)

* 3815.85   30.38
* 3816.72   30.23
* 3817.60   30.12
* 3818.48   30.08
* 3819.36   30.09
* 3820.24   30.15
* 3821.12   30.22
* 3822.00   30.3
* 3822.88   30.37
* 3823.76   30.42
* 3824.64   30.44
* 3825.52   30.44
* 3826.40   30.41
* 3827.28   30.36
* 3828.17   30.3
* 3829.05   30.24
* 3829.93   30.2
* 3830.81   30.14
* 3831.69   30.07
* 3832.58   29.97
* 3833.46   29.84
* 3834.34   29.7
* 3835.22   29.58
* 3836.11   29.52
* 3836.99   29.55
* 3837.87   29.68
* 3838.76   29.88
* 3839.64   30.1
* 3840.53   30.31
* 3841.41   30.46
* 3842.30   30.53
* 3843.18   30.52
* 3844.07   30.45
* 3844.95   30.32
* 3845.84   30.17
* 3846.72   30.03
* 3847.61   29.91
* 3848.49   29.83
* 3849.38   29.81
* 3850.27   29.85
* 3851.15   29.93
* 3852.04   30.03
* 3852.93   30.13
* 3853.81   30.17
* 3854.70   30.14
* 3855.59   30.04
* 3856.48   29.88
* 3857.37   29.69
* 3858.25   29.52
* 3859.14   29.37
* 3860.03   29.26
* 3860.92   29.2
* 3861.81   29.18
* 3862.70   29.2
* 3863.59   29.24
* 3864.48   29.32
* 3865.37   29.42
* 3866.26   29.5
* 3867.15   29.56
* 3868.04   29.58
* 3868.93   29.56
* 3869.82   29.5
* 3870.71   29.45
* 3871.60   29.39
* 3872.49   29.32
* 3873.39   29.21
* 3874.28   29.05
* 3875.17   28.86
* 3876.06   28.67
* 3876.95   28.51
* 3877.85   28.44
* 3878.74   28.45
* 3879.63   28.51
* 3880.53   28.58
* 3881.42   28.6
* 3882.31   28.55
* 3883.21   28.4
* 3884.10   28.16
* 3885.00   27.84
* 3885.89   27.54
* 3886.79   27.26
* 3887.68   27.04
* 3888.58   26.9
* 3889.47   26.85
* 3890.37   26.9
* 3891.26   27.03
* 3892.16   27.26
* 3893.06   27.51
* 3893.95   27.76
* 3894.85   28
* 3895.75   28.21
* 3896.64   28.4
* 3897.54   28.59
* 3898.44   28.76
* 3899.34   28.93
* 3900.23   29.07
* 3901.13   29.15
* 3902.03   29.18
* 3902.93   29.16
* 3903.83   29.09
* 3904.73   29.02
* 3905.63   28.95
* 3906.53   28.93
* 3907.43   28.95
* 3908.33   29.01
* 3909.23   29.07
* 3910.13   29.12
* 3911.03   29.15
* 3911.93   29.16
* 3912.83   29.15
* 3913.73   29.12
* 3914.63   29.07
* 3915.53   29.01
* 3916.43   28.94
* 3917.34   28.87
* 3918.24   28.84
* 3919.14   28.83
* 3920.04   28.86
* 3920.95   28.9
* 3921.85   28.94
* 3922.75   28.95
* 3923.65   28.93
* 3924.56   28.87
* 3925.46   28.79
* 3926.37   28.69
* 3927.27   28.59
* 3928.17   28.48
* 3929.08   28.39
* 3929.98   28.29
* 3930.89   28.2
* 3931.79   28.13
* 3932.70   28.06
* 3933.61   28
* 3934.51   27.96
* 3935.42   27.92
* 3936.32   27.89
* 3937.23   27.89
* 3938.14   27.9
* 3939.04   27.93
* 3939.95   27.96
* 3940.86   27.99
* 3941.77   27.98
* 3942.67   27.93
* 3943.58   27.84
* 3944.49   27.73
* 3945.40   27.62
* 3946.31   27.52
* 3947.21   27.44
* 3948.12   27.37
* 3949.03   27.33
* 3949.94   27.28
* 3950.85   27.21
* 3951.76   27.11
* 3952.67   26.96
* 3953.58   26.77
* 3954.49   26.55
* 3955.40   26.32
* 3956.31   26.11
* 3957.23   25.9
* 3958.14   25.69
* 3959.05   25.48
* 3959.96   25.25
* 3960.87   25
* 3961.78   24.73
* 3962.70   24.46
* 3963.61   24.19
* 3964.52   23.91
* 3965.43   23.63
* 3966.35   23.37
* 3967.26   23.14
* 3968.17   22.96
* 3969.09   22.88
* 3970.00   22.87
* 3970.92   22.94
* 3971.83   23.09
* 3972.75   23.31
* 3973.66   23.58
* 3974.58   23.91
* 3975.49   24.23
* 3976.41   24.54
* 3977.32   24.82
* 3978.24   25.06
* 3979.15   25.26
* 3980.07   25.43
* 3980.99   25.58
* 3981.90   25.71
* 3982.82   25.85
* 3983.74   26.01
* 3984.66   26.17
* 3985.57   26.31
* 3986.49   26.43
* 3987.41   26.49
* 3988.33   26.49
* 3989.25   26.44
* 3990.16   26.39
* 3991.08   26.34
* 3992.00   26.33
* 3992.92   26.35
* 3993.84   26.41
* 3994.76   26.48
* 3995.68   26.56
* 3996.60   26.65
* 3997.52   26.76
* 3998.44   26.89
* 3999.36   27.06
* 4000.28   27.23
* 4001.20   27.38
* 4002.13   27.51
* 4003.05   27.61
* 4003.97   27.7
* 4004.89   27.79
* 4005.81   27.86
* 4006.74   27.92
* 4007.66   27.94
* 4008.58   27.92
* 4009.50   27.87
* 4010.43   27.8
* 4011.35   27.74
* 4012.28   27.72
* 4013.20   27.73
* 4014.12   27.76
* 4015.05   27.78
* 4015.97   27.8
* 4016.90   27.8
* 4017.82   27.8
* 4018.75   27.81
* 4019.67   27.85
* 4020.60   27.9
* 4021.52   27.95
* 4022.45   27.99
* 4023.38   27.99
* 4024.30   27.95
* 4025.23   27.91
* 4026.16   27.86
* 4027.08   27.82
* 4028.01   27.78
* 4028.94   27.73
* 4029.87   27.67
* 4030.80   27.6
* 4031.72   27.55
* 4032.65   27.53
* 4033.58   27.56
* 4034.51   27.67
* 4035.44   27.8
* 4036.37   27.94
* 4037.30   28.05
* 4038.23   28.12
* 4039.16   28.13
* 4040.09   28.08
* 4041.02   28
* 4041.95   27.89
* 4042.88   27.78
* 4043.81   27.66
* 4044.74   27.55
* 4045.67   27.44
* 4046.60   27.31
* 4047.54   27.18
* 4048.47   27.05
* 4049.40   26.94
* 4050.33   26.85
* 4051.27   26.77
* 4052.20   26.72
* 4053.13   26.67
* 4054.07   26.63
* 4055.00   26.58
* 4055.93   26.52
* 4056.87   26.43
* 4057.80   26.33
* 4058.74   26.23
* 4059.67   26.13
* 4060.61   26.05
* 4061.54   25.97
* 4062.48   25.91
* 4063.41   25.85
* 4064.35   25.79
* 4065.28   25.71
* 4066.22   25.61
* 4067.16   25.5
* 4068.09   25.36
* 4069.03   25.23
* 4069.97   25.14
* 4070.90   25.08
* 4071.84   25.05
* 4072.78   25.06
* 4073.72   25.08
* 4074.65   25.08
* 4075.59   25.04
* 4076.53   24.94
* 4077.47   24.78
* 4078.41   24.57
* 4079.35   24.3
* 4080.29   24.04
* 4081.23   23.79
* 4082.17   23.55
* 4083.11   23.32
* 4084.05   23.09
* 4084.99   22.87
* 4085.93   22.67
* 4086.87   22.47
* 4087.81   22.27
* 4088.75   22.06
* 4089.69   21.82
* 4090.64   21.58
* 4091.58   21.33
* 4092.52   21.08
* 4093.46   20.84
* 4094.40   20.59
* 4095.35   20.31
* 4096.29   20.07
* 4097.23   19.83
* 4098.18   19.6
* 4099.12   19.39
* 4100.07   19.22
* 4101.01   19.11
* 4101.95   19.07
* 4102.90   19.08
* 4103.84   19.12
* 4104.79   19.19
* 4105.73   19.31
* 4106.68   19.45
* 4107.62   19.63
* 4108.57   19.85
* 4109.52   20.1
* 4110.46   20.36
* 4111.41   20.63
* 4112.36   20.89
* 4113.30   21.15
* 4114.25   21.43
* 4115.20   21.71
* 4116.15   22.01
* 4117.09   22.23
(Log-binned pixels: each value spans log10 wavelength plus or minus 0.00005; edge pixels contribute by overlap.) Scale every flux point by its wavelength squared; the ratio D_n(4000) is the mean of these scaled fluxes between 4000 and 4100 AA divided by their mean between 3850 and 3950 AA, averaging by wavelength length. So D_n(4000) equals 1.0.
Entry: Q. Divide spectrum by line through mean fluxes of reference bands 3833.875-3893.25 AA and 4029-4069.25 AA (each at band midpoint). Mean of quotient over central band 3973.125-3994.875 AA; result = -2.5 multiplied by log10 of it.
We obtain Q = 0.08 mag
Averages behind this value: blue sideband 29.2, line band 25.7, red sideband 26.9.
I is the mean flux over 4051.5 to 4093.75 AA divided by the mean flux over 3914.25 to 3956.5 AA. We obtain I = 0.9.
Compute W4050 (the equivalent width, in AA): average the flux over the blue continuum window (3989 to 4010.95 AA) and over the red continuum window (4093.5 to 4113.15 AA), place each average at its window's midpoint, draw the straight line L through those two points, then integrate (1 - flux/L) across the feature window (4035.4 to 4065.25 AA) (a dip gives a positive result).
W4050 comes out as -4.3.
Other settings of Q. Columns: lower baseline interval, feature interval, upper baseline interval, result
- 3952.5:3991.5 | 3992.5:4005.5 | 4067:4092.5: -0.098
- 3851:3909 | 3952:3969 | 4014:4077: 0.119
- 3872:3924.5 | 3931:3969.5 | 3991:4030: 0.064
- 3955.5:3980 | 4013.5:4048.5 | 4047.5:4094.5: -0.133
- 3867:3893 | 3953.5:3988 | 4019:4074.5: 0.114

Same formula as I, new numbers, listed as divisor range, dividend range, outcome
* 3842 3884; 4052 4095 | 0.83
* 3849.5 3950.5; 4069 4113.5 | 0.76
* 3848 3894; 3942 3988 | 0.88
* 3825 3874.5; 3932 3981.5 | 0.87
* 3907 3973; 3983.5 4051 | 1.01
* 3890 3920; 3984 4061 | 0.95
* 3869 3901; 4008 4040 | 0.98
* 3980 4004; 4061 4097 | 0.89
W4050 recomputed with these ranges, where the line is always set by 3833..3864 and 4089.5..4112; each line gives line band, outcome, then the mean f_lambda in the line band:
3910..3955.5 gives -2.8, 28.2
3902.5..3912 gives -0.5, 29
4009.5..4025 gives -3.0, 27.8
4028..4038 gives -2.2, 27.7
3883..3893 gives 0.3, 27.4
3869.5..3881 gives 0.0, 28.9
